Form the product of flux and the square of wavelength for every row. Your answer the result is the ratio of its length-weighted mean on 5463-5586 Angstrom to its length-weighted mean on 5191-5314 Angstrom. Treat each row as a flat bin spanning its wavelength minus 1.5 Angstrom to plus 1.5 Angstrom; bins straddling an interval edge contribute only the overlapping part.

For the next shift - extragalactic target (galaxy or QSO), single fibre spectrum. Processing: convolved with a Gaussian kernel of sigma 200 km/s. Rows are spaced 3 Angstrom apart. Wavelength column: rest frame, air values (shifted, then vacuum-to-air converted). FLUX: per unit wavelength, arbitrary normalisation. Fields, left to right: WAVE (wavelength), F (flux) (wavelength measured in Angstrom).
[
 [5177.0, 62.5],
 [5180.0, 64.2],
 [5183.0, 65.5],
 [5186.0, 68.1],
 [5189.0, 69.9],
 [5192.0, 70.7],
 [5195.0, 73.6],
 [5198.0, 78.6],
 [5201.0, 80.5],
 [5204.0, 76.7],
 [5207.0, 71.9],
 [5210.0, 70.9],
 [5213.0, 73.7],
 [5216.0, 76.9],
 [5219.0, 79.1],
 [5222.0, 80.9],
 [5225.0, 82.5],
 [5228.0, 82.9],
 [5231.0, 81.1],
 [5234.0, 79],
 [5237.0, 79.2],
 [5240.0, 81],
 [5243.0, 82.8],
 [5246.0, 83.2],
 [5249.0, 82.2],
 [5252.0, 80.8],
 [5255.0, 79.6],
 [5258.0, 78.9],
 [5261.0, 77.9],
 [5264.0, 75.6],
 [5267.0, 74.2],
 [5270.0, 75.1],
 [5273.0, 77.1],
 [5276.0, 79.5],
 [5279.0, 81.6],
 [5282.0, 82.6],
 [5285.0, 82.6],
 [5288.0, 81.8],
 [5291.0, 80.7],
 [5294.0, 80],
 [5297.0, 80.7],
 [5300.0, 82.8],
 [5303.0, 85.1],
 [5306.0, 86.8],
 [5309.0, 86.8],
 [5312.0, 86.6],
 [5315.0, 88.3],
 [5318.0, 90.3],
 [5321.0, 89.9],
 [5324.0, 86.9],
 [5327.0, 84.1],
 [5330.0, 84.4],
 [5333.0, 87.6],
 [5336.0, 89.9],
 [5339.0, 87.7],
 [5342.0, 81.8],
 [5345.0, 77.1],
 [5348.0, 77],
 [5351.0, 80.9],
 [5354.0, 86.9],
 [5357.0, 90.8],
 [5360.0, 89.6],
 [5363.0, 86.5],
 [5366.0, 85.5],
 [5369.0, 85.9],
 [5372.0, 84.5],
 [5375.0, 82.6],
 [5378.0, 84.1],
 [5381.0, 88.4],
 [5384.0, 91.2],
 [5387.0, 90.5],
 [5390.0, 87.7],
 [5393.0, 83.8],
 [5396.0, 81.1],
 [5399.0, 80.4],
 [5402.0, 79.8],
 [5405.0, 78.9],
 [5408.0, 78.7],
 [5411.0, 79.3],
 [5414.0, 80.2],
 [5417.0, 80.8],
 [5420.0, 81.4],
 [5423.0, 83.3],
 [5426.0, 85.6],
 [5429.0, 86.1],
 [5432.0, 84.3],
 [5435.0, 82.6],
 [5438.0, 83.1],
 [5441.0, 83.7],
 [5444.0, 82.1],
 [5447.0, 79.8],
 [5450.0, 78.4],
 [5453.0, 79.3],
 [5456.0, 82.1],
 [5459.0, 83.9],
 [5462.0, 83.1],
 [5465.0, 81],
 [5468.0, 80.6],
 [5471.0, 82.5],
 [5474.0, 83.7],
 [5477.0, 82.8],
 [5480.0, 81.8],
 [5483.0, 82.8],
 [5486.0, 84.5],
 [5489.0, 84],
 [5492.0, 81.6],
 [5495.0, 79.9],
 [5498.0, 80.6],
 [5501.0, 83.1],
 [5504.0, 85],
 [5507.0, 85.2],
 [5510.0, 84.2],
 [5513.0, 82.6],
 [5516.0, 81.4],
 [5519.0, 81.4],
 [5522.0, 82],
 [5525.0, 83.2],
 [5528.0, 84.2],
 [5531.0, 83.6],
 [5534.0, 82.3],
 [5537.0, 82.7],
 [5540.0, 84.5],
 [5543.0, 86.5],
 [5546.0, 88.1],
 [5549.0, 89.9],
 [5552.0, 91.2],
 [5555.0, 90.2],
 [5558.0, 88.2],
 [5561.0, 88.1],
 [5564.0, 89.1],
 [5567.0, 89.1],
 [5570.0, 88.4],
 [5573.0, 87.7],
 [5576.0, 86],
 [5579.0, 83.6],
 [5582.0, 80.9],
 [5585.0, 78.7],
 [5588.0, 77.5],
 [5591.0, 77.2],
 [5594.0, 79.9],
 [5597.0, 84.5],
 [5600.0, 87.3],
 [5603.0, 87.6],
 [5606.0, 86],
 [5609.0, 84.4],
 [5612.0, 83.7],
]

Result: 1.17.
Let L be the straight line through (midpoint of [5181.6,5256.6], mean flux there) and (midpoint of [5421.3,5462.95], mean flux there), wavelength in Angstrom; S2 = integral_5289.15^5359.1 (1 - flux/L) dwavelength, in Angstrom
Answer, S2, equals -4.5 Angstrom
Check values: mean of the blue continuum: 77.3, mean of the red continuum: 82.7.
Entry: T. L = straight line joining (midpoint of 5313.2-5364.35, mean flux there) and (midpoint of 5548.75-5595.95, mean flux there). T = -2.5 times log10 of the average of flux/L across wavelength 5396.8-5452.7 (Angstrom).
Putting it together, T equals 0.05 mag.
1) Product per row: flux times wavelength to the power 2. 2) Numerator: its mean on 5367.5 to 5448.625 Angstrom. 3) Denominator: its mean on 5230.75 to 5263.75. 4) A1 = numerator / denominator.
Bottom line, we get 1.1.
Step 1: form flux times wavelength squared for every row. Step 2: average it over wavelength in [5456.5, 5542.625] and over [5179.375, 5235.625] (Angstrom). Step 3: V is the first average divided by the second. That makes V 1.2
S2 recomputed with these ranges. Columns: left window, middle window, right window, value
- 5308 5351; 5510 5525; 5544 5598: 0.6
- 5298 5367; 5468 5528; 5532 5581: 2.8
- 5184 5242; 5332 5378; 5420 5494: -2.8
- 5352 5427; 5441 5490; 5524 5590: 1.6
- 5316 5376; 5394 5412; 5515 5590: 1.2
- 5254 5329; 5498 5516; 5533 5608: 0.3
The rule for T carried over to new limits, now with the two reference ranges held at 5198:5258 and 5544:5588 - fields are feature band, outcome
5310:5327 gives -0.087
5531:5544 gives 0.029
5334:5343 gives -0.066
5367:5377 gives -0.026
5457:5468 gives 0.027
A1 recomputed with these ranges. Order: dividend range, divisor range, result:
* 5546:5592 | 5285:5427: 1.10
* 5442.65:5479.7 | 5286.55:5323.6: 1.02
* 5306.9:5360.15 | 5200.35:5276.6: 1.13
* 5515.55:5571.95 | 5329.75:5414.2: 1.09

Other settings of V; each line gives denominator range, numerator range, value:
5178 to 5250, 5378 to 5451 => 1.17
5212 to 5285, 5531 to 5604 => 1.21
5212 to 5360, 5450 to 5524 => 1.08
